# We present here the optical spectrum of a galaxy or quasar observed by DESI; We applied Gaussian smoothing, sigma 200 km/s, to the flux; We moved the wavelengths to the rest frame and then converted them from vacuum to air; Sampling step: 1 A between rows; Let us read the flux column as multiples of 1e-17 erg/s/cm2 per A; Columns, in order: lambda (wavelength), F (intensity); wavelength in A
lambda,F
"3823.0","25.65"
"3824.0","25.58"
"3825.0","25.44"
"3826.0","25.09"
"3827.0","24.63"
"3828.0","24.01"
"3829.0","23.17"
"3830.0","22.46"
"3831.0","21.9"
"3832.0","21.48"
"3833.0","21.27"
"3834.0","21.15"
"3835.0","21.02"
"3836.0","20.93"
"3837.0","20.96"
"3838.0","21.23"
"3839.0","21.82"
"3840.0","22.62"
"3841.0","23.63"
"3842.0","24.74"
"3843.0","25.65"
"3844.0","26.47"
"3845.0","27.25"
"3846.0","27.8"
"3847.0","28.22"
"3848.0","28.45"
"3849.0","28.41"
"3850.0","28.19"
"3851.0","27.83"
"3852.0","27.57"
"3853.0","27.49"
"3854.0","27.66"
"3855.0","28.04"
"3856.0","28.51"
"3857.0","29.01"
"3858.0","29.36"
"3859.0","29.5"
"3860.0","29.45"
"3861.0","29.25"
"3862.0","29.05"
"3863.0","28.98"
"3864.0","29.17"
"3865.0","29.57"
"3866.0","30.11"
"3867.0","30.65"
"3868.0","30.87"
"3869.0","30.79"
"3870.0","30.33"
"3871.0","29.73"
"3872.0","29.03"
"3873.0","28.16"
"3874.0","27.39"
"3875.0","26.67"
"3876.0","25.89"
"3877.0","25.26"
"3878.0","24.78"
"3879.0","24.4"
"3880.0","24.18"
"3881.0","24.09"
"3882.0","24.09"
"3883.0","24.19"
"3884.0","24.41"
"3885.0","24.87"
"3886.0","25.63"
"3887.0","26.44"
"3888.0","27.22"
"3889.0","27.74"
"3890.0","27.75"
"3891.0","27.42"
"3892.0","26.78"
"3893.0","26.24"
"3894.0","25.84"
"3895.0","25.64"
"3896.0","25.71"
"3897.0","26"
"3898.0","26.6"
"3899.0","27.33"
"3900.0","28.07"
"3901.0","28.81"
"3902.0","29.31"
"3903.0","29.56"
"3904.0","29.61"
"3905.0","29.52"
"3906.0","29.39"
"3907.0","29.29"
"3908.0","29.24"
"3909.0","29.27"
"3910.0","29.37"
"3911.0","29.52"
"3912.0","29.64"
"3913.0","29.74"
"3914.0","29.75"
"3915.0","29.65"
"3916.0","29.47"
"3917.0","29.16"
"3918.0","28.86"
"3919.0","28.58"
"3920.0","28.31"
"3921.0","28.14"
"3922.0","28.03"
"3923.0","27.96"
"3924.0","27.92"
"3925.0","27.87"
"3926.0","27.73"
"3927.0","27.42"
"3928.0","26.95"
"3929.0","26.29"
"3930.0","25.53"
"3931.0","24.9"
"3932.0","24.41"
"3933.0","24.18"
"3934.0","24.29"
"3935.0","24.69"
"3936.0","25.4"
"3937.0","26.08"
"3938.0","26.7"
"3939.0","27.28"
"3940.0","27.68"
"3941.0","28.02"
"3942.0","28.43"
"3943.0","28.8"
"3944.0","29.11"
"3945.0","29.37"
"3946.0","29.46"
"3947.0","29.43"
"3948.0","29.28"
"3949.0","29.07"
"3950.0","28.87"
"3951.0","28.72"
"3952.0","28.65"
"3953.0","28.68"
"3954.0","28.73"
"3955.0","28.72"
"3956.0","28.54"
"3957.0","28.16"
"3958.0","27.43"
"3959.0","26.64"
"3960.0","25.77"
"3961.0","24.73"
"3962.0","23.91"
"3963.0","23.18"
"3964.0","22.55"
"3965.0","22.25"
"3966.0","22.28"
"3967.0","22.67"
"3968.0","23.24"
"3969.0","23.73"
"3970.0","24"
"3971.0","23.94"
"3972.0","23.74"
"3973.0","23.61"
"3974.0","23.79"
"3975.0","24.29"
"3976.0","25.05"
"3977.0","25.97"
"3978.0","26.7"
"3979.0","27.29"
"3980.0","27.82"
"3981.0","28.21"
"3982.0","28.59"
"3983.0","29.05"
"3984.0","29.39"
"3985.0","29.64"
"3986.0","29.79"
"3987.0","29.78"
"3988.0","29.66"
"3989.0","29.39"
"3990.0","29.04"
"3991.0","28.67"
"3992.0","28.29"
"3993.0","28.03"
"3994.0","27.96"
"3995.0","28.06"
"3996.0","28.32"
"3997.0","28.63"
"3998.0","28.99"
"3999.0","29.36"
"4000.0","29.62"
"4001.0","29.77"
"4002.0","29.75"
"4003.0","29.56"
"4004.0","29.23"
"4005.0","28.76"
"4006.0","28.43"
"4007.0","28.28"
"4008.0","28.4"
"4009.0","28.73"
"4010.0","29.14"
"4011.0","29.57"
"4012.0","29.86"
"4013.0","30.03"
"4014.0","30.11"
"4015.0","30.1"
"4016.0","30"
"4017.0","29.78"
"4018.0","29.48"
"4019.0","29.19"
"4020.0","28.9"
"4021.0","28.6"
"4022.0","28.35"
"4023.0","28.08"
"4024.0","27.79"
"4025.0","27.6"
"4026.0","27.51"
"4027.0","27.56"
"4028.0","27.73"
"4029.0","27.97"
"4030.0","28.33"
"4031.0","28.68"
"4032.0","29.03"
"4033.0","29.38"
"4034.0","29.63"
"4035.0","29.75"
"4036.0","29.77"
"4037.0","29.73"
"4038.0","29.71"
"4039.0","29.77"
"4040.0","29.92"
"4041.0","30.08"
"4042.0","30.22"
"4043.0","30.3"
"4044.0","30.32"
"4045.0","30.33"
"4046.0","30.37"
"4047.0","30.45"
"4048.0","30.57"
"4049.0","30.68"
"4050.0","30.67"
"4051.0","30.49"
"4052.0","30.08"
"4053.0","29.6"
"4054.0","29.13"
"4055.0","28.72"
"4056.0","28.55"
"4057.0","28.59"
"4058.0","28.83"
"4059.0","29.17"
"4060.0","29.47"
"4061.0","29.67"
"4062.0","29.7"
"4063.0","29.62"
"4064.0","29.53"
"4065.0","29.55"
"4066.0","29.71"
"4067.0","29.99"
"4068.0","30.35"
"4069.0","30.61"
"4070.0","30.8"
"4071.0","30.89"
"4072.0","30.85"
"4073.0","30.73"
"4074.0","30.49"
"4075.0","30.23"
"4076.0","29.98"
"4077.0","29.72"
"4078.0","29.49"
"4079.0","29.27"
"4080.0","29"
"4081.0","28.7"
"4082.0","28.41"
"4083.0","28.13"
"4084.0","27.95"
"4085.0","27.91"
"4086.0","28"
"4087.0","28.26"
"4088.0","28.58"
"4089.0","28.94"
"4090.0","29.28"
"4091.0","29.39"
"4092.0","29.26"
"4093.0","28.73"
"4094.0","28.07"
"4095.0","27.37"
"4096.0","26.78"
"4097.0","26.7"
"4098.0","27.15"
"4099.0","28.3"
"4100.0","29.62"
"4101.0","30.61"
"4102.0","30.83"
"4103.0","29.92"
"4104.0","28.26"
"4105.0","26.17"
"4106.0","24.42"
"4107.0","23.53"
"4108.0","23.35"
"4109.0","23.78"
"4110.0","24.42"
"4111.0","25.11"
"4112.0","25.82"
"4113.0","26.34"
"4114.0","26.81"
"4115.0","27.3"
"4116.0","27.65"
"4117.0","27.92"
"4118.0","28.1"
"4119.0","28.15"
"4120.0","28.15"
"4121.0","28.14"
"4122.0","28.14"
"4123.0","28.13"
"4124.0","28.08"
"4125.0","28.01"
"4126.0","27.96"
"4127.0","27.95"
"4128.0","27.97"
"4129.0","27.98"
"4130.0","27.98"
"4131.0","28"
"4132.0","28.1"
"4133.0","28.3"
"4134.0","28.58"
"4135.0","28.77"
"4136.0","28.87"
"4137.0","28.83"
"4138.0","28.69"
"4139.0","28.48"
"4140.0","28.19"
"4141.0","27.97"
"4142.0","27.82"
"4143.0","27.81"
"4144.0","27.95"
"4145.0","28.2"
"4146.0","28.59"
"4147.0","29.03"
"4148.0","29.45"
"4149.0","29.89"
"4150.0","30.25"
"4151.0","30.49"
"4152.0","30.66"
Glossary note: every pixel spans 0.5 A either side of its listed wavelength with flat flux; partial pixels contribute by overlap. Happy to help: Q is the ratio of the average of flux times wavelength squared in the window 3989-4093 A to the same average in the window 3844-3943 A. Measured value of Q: 1.14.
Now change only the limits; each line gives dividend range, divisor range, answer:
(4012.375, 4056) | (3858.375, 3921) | 1.13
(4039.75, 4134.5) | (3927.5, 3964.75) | 1.14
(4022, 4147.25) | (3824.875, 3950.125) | 1.17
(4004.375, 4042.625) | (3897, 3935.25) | 1.10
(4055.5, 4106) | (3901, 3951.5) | 1.12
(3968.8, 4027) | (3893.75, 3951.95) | 1.05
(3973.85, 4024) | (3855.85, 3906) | 1.10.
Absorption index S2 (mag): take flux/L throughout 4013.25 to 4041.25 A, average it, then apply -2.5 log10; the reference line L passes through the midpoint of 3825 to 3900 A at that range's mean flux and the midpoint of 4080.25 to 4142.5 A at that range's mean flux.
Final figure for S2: -0.07 mag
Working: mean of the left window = 26.3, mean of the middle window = 29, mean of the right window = 27.8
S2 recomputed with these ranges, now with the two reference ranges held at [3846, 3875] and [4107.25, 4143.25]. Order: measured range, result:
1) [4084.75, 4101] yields -0.03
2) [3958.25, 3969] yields 0.19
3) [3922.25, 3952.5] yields 0.04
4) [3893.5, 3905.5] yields 0.04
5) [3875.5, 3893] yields 0.13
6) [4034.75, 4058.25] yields -0.07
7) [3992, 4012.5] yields -0.03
